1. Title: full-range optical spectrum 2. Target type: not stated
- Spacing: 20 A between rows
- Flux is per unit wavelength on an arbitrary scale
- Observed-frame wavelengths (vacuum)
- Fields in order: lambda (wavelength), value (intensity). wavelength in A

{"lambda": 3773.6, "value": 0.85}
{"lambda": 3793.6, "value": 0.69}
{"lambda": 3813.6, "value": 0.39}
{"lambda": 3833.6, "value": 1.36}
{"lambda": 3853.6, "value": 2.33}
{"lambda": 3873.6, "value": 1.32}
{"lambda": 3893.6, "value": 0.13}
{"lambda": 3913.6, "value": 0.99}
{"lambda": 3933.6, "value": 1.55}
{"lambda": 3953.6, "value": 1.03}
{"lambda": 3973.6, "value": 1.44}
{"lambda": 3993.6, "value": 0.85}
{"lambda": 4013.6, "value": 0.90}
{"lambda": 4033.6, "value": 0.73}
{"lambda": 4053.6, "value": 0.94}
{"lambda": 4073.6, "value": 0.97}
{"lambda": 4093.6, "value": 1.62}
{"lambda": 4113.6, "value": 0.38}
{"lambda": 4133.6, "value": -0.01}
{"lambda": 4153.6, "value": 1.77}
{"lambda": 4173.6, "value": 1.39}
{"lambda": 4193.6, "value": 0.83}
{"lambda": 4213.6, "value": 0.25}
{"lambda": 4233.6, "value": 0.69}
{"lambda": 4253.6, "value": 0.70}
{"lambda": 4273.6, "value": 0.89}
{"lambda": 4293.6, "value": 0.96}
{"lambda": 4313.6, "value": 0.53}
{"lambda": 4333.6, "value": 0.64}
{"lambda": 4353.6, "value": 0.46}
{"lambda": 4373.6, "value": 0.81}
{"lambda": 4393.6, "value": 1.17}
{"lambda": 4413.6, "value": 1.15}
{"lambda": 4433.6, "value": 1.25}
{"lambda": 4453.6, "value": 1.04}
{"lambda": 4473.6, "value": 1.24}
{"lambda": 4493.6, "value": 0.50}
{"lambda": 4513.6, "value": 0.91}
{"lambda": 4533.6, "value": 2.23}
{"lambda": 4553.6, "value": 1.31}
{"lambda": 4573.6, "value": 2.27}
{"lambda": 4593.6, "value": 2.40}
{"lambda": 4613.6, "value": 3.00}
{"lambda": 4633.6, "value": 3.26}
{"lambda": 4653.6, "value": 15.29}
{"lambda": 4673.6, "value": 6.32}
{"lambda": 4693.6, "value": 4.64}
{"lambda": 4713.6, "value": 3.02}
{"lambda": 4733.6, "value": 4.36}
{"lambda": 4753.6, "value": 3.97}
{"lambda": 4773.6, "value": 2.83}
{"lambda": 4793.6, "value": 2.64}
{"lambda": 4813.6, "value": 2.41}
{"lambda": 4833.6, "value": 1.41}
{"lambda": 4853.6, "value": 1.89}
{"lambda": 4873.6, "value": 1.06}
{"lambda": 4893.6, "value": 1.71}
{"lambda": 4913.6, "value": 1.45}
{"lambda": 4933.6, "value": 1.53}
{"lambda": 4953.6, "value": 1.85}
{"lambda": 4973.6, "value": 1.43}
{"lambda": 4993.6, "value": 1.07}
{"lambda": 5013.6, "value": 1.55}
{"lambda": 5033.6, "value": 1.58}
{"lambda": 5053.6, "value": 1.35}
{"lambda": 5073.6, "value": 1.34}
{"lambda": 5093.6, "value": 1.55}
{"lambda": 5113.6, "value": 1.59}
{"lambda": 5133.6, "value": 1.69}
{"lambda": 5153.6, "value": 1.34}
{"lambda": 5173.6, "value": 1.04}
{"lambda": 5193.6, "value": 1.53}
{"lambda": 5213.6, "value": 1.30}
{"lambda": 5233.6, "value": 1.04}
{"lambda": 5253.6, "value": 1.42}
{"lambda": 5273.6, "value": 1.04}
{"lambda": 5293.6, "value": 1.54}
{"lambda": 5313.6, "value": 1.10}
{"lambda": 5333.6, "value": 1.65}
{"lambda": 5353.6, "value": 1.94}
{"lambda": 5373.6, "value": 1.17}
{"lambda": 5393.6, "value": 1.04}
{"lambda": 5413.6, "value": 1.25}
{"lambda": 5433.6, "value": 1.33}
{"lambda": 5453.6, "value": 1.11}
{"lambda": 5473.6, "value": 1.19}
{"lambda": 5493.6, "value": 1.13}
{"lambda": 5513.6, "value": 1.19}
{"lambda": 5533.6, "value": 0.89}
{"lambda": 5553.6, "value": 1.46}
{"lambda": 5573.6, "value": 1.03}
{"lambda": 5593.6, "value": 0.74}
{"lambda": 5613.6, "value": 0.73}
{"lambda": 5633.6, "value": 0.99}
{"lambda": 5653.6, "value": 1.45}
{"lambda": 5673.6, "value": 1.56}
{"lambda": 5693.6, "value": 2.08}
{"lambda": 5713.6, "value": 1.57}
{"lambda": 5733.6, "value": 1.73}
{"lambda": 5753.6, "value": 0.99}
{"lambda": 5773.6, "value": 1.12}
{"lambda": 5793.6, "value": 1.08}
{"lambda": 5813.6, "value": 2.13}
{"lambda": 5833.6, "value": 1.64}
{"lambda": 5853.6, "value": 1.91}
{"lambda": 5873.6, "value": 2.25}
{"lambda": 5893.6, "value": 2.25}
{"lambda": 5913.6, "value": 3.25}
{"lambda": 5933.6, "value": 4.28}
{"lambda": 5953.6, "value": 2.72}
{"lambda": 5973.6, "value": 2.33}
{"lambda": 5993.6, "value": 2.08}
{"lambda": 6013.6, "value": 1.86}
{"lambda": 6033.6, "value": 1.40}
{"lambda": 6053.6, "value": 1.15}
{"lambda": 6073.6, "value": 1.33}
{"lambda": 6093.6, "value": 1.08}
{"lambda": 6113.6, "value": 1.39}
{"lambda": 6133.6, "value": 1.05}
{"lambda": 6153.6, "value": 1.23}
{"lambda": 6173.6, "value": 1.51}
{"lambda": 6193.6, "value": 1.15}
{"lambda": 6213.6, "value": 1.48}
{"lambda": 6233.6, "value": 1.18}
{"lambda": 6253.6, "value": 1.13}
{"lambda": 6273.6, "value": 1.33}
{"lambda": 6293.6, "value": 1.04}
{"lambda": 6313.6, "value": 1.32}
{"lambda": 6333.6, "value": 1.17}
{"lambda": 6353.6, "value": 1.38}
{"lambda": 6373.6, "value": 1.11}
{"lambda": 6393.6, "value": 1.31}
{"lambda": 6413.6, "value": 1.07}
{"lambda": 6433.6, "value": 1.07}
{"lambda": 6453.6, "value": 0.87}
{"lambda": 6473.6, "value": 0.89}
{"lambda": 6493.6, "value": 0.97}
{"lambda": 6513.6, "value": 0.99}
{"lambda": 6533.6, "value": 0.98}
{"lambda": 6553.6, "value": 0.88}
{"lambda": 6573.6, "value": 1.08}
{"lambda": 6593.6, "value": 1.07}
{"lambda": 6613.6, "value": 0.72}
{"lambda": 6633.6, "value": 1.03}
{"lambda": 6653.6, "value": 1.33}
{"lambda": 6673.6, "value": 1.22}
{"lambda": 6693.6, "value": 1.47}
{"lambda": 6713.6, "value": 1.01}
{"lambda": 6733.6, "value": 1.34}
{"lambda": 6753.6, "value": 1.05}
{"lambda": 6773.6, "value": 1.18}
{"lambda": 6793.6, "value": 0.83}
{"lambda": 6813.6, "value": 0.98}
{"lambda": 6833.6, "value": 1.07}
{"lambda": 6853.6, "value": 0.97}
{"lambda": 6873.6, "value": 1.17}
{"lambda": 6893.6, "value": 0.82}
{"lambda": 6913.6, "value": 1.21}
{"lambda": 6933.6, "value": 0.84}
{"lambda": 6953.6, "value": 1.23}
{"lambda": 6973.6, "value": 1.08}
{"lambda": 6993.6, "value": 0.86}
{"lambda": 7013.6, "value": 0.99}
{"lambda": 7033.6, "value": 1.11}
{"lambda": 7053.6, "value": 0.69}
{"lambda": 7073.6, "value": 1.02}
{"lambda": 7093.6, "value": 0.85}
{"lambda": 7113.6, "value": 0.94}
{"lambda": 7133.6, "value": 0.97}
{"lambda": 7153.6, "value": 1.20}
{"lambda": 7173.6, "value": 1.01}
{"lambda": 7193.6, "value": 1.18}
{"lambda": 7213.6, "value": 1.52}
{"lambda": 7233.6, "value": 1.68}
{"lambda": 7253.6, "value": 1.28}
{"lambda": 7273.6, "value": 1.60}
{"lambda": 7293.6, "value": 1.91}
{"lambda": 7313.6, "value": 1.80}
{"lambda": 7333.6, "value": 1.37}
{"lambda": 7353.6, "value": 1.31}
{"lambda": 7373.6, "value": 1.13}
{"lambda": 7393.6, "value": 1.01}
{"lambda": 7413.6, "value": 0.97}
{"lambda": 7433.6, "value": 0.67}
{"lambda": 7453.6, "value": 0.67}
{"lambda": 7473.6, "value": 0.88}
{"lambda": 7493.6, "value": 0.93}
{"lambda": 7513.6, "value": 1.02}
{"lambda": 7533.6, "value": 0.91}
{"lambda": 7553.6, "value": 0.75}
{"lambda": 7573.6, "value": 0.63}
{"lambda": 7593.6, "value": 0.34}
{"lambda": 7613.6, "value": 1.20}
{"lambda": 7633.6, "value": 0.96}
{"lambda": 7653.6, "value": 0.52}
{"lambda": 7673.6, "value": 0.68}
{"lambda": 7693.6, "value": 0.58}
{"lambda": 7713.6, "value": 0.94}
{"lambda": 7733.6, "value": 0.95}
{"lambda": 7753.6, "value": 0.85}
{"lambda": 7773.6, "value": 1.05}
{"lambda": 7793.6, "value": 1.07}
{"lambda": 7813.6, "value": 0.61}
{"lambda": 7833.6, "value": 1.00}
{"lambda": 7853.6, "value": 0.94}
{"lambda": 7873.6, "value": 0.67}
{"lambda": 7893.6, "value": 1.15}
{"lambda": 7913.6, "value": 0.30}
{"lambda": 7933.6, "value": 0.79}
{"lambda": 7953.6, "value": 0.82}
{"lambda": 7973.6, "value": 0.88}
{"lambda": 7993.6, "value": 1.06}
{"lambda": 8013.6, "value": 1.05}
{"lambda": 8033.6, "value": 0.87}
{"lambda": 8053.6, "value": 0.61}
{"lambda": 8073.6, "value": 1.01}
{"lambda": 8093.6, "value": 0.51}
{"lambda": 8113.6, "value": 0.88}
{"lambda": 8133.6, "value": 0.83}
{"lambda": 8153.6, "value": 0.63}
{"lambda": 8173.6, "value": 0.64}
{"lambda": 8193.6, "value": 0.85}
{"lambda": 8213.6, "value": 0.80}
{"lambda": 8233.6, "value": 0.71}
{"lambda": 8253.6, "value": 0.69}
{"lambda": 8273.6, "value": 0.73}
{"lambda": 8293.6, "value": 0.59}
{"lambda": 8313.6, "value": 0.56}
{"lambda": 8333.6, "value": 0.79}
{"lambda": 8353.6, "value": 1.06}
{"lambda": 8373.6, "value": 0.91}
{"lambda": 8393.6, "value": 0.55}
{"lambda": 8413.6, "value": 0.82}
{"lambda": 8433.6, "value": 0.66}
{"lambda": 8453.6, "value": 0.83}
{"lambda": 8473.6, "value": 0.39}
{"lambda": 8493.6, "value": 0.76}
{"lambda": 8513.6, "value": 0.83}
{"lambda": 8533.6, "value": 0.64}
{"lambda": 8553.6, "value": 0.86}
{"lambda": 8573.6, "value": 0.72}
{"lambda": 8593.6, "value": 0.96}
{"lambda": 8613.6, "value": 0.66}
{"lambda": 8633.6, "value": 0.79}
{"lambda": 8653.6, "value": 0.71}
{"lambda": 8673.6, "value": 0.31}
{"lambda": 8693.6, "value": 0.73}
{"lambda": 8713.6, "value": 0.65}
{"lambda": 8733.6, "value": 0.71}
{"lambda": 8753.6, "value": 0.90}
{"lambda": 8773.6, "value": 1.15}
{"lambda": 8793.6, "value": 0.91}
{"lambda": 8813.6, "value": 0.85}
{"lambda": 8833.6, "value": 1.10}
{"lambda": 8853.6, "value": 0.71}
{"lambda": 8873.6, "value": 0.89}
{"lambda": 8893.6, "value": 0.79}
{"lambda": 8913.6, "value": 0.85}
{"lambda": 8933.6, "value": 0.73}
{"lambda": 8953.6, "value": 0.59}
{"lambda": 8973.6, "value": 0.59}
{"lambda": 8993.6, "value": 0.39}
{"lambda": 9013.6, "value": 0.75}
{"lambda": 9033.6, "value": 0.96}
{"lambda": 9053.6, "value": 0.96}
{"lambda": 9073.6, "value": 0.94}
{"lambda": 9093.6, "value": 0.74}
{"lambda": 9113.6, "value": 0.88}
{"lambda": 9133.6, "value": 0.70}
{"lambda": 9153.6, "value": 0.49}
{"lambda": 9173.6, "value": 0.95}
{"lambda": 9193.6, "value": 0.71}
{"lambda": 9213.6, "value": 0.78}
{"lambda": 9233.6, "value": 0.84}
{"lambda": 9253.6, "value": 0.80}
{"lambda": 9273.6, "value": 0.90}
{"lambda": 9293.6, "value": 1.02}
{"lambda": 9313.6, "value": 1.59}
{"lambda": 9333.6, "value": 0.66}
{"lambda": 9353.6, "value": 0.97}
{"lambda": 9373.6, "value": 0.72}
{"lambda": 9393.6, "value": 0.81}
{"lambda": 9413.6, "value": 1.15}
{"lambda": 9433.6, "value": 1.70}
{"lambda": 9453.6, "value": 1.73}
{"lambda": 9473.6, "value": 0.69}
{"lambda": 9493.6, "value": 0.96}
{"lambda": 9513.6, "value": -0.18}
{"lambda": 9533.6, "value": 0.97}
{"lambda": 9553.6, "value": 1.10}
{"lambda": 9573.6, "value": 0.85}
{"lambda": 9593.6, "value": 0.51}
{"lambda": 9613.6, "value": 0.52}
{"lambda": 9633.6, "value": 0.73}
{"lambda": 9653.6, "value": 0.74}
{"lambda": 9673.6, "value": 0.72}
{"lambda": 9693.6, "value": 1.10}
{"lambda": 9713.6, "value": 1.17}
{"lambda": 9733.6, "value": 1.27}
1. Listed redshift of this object 2.83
